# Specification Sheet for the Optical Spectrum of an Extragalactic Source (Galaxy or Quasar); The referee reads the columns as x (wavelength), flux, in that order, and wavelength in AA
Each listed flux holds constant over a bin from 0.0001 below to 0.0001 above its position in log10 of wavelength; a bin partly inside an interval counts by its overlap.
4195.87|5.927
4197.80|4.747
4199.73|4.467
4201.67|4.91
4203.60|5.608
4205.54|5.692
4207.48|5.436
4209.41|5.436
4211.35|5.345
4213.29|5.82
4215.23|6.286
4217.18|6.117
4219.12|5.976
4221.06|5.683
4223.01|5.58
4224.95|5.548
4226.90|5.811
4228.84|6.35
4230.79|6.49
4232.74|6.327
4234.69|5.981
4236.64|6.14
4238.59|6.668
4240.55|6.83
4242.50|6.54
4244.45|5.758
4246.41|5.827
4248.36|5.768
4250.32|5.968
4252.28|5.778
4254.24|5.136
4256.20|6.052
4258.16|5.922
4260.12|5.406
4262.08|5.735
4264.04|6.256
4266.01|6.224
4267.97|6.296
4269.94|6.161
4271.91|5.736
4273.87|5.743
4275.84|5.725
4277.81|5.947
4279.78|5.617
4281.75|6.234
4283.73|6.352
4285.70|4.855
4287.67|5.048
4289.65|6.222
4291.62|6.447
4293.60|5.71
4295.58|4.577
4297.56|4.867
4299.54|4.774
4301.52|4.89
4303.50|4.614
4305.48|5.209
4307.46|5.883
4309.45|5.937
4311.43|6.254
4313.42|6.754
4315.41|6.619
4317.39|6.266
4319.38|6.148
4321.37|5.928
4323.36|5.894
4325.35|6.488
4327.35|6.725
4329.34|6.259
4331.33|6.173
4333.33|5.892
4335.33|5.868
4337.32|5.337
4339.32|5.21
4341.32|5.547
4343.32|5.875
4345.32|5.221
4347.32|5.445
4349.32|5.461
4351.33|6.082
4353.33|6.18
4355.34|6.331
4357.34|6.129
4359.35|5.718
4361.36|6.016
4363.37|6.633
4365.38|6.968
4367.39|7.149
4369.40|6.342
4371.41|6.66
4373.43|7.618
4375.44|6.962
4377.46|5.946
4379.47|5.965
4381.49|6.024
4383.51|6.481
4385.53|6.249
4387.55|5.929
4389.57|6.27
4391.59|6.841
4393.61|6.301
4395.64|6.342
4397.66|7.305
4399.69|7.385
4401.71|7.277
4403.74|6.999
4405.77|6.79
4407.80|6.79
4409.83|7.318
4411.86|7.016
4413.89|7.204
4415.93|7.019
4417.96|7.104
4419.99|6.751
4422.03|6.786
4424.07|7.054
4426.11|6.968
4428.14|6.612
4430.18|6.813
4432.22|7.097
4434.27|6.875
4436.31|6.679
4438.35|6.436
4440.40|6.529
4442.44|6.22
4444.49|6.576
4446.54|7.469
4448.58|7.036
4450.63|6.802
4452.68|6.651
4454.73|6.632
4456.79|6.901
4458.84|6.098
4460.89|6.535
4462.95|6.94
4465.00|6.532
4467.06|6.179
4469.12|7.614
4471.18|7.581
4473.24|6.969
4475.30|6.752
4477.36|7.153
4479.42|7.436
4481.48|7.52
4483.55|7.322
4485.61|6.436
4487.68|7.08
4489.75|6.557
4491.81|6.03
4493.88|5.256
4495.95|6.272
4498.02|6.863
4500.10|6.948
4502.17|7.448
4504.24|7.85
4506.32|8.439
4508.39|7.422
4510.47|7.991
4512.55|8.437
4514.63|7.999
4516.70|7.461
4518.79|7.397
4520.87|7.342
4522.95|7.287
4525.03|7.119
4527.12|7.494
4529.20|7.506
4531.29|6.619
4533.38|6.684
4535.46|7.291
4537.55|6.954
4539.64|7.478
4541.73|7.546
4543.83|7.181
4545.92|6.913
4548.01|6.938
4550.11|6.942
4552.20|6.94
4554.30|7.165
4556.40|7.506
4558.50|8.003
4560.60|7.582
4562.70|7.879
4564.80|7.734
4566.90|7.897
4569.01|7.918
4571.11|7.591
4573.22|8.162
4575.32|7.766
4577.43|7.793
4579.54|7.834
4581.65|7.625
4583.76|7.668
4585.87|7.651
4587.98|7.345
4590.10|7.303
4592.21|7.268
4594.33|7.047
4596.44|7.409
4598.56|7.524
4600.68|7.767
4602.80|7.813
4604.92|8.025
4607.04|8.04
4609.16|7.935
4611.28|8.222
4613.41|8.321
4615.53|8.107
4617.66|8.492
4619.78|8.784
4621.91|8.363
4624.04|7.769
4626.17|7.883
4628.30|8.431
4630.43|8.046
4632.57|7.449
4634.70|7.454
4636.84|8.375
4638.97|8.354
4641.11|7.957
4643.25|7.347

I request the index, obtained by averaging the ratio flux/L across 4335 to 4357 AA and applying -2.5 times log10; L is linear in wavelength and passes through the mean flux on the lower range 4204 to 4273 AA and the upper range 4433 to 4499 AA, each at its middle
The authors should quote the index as 0.11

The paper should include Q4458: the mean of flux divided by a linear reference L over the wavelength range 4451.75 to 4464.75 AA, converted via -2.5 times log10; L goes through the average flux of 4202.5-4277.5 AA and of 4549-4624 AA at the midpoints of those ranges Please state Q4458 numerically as 0.07 mag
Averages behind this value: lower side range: 5.92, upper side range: 7.76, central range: 6.62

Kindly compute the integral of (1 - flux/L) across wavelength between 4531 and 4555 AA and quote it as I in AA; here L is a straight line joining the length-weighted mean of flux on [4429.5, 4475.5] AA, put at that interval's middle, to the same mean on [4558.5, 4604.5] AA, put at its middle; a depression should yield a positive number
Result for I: 1.1 AA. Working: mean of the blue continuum 6.78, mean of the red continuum 7.66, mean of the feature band 7.07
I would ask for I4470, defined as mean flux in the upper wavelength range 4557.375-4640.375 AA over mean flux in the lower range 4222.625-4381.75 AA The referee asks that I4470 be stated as 1.32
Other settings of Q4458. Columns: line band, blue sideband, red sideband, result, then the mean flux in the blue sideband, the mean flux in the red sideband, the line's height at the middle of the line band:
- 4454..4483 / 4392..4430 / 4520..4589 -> 0.033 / 6.94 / 7.44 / 7.14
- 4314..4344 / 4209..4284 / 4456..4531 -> 0.056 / 5.96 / 7.11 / 6.35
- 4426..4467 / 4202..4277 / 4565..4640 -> 0.052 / 5.92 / 7.87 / 7.03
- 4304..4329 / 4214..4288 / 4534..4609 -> 0.022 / 5.95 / 7.53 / 6.27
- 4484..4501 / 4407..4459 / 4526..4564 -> 0.097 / 6.84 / 7.26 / 7.06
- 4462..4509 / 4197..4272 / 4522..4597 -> 0.013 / 5.85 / 7.42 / 7.06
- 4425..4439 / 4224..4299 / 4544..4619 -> 0.006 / 5.89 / 7.66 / 6.83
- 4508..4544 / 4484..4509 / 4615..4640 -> -0.036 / 6.89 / 8.13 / 7.17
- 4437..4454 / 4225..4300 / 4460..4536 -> 0.022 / 5.88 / 7.13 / 6.85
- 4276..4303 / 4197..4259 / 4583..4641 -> 0.122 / 5.82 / 7.89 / 6.15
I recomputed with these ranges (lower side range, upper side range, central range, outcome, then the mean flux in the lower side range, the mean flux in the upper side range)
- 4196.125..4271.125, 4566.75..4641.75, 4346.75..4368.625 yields 1.1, 5.85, 7.87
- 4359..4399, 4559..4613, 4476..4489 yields 0.0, 6.51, 7.72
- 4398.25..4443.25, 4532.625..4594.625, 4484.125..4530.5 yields 0.2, 6.9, 7.46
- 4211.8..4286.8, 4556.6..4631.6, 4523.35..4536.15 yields 0.6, 5.96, 7.85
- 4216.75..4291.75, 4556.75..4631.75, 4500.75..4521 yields -1.1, 5.95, 7.85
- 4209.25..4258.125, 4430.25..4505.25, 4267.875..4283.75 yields 0.5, 5.98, 6.81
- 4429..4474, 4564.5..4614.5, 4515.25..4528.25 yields -0.2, 6.78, 7.74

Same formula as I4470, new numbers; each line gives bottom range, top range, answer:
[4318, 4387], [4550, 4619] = 1.26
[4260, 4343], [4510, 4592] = 1.29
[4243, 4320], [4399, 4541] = 1.22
